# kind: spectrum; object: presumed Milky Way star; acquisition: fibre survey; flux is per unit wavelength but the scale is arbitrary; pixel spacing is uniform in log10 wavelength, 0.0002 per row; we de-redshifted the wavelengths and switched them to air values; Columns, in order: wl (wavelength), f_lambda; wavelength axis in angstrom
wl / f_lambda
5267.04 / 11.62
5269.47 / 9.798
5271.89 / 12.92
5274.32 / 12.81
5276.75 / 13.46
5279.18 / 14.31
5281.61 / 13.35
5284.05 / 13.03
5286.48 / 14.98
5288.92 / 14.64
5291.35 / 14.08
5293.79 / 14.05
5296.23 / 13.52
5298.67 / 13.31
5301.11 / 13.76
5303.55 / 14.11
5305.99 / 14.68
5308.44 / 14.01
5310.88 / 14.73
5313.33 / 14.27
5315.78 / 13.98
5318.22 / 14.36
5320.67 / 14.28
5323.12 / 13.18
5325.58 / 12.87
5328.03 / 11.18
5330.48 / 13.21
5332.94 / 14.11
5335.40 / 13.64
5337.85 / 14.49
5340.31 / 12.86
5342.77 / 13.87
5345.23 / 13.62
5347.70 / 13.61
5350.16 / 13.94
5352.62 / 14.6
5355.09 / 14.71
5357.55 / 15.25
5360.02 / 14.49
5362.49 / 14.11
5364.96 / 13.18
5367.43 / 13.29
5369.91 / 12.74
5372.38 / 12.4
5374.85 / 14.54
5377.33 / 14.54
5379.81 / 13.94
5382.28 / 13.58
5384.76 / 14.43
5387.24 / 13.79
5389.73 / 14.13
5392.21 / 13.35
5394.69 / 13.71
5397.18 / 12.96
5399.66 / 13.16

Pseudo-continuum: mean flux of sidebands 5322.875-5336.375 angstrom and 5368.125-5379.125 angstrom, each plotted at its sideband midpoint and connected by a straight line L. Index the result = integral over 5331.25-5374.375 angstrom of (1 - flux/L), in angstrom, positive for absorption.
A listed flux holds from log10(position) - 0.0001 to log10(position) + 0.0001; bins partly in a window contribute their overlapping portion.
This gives -1.7 angstrom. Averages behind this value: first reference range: 13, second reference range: 13.6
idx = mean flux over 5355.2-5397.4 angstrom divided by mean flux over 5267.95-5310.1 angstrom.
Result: 1.02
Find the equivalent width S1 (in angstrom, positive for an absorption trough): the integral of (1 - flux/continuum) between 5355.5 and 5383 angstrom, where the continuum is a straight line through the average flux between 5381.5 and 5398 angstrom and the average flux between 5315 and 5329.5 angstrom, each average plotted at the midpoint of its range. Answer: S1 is -0.5 angstrom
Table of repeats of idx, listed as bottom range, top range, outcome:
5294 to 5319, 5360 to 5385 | 0.97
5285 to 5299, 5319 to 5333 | 0.93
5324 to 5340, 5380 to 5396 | 1.05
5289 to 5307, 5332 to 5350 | 0.98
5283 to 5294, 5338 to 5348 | 0.96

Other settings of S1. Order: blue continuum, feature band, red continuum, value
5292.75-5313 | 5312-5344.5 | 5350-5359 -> 1.8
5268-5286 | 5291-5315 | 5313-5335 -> -1.5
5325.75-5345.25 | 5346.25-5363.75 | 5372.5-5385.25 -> -0.9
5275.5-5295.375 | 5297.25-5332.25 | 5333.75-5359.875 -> 0.8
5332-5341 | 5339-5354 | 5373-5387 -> 0.1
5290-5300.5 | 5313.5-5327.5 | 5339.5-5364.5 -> 0.3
